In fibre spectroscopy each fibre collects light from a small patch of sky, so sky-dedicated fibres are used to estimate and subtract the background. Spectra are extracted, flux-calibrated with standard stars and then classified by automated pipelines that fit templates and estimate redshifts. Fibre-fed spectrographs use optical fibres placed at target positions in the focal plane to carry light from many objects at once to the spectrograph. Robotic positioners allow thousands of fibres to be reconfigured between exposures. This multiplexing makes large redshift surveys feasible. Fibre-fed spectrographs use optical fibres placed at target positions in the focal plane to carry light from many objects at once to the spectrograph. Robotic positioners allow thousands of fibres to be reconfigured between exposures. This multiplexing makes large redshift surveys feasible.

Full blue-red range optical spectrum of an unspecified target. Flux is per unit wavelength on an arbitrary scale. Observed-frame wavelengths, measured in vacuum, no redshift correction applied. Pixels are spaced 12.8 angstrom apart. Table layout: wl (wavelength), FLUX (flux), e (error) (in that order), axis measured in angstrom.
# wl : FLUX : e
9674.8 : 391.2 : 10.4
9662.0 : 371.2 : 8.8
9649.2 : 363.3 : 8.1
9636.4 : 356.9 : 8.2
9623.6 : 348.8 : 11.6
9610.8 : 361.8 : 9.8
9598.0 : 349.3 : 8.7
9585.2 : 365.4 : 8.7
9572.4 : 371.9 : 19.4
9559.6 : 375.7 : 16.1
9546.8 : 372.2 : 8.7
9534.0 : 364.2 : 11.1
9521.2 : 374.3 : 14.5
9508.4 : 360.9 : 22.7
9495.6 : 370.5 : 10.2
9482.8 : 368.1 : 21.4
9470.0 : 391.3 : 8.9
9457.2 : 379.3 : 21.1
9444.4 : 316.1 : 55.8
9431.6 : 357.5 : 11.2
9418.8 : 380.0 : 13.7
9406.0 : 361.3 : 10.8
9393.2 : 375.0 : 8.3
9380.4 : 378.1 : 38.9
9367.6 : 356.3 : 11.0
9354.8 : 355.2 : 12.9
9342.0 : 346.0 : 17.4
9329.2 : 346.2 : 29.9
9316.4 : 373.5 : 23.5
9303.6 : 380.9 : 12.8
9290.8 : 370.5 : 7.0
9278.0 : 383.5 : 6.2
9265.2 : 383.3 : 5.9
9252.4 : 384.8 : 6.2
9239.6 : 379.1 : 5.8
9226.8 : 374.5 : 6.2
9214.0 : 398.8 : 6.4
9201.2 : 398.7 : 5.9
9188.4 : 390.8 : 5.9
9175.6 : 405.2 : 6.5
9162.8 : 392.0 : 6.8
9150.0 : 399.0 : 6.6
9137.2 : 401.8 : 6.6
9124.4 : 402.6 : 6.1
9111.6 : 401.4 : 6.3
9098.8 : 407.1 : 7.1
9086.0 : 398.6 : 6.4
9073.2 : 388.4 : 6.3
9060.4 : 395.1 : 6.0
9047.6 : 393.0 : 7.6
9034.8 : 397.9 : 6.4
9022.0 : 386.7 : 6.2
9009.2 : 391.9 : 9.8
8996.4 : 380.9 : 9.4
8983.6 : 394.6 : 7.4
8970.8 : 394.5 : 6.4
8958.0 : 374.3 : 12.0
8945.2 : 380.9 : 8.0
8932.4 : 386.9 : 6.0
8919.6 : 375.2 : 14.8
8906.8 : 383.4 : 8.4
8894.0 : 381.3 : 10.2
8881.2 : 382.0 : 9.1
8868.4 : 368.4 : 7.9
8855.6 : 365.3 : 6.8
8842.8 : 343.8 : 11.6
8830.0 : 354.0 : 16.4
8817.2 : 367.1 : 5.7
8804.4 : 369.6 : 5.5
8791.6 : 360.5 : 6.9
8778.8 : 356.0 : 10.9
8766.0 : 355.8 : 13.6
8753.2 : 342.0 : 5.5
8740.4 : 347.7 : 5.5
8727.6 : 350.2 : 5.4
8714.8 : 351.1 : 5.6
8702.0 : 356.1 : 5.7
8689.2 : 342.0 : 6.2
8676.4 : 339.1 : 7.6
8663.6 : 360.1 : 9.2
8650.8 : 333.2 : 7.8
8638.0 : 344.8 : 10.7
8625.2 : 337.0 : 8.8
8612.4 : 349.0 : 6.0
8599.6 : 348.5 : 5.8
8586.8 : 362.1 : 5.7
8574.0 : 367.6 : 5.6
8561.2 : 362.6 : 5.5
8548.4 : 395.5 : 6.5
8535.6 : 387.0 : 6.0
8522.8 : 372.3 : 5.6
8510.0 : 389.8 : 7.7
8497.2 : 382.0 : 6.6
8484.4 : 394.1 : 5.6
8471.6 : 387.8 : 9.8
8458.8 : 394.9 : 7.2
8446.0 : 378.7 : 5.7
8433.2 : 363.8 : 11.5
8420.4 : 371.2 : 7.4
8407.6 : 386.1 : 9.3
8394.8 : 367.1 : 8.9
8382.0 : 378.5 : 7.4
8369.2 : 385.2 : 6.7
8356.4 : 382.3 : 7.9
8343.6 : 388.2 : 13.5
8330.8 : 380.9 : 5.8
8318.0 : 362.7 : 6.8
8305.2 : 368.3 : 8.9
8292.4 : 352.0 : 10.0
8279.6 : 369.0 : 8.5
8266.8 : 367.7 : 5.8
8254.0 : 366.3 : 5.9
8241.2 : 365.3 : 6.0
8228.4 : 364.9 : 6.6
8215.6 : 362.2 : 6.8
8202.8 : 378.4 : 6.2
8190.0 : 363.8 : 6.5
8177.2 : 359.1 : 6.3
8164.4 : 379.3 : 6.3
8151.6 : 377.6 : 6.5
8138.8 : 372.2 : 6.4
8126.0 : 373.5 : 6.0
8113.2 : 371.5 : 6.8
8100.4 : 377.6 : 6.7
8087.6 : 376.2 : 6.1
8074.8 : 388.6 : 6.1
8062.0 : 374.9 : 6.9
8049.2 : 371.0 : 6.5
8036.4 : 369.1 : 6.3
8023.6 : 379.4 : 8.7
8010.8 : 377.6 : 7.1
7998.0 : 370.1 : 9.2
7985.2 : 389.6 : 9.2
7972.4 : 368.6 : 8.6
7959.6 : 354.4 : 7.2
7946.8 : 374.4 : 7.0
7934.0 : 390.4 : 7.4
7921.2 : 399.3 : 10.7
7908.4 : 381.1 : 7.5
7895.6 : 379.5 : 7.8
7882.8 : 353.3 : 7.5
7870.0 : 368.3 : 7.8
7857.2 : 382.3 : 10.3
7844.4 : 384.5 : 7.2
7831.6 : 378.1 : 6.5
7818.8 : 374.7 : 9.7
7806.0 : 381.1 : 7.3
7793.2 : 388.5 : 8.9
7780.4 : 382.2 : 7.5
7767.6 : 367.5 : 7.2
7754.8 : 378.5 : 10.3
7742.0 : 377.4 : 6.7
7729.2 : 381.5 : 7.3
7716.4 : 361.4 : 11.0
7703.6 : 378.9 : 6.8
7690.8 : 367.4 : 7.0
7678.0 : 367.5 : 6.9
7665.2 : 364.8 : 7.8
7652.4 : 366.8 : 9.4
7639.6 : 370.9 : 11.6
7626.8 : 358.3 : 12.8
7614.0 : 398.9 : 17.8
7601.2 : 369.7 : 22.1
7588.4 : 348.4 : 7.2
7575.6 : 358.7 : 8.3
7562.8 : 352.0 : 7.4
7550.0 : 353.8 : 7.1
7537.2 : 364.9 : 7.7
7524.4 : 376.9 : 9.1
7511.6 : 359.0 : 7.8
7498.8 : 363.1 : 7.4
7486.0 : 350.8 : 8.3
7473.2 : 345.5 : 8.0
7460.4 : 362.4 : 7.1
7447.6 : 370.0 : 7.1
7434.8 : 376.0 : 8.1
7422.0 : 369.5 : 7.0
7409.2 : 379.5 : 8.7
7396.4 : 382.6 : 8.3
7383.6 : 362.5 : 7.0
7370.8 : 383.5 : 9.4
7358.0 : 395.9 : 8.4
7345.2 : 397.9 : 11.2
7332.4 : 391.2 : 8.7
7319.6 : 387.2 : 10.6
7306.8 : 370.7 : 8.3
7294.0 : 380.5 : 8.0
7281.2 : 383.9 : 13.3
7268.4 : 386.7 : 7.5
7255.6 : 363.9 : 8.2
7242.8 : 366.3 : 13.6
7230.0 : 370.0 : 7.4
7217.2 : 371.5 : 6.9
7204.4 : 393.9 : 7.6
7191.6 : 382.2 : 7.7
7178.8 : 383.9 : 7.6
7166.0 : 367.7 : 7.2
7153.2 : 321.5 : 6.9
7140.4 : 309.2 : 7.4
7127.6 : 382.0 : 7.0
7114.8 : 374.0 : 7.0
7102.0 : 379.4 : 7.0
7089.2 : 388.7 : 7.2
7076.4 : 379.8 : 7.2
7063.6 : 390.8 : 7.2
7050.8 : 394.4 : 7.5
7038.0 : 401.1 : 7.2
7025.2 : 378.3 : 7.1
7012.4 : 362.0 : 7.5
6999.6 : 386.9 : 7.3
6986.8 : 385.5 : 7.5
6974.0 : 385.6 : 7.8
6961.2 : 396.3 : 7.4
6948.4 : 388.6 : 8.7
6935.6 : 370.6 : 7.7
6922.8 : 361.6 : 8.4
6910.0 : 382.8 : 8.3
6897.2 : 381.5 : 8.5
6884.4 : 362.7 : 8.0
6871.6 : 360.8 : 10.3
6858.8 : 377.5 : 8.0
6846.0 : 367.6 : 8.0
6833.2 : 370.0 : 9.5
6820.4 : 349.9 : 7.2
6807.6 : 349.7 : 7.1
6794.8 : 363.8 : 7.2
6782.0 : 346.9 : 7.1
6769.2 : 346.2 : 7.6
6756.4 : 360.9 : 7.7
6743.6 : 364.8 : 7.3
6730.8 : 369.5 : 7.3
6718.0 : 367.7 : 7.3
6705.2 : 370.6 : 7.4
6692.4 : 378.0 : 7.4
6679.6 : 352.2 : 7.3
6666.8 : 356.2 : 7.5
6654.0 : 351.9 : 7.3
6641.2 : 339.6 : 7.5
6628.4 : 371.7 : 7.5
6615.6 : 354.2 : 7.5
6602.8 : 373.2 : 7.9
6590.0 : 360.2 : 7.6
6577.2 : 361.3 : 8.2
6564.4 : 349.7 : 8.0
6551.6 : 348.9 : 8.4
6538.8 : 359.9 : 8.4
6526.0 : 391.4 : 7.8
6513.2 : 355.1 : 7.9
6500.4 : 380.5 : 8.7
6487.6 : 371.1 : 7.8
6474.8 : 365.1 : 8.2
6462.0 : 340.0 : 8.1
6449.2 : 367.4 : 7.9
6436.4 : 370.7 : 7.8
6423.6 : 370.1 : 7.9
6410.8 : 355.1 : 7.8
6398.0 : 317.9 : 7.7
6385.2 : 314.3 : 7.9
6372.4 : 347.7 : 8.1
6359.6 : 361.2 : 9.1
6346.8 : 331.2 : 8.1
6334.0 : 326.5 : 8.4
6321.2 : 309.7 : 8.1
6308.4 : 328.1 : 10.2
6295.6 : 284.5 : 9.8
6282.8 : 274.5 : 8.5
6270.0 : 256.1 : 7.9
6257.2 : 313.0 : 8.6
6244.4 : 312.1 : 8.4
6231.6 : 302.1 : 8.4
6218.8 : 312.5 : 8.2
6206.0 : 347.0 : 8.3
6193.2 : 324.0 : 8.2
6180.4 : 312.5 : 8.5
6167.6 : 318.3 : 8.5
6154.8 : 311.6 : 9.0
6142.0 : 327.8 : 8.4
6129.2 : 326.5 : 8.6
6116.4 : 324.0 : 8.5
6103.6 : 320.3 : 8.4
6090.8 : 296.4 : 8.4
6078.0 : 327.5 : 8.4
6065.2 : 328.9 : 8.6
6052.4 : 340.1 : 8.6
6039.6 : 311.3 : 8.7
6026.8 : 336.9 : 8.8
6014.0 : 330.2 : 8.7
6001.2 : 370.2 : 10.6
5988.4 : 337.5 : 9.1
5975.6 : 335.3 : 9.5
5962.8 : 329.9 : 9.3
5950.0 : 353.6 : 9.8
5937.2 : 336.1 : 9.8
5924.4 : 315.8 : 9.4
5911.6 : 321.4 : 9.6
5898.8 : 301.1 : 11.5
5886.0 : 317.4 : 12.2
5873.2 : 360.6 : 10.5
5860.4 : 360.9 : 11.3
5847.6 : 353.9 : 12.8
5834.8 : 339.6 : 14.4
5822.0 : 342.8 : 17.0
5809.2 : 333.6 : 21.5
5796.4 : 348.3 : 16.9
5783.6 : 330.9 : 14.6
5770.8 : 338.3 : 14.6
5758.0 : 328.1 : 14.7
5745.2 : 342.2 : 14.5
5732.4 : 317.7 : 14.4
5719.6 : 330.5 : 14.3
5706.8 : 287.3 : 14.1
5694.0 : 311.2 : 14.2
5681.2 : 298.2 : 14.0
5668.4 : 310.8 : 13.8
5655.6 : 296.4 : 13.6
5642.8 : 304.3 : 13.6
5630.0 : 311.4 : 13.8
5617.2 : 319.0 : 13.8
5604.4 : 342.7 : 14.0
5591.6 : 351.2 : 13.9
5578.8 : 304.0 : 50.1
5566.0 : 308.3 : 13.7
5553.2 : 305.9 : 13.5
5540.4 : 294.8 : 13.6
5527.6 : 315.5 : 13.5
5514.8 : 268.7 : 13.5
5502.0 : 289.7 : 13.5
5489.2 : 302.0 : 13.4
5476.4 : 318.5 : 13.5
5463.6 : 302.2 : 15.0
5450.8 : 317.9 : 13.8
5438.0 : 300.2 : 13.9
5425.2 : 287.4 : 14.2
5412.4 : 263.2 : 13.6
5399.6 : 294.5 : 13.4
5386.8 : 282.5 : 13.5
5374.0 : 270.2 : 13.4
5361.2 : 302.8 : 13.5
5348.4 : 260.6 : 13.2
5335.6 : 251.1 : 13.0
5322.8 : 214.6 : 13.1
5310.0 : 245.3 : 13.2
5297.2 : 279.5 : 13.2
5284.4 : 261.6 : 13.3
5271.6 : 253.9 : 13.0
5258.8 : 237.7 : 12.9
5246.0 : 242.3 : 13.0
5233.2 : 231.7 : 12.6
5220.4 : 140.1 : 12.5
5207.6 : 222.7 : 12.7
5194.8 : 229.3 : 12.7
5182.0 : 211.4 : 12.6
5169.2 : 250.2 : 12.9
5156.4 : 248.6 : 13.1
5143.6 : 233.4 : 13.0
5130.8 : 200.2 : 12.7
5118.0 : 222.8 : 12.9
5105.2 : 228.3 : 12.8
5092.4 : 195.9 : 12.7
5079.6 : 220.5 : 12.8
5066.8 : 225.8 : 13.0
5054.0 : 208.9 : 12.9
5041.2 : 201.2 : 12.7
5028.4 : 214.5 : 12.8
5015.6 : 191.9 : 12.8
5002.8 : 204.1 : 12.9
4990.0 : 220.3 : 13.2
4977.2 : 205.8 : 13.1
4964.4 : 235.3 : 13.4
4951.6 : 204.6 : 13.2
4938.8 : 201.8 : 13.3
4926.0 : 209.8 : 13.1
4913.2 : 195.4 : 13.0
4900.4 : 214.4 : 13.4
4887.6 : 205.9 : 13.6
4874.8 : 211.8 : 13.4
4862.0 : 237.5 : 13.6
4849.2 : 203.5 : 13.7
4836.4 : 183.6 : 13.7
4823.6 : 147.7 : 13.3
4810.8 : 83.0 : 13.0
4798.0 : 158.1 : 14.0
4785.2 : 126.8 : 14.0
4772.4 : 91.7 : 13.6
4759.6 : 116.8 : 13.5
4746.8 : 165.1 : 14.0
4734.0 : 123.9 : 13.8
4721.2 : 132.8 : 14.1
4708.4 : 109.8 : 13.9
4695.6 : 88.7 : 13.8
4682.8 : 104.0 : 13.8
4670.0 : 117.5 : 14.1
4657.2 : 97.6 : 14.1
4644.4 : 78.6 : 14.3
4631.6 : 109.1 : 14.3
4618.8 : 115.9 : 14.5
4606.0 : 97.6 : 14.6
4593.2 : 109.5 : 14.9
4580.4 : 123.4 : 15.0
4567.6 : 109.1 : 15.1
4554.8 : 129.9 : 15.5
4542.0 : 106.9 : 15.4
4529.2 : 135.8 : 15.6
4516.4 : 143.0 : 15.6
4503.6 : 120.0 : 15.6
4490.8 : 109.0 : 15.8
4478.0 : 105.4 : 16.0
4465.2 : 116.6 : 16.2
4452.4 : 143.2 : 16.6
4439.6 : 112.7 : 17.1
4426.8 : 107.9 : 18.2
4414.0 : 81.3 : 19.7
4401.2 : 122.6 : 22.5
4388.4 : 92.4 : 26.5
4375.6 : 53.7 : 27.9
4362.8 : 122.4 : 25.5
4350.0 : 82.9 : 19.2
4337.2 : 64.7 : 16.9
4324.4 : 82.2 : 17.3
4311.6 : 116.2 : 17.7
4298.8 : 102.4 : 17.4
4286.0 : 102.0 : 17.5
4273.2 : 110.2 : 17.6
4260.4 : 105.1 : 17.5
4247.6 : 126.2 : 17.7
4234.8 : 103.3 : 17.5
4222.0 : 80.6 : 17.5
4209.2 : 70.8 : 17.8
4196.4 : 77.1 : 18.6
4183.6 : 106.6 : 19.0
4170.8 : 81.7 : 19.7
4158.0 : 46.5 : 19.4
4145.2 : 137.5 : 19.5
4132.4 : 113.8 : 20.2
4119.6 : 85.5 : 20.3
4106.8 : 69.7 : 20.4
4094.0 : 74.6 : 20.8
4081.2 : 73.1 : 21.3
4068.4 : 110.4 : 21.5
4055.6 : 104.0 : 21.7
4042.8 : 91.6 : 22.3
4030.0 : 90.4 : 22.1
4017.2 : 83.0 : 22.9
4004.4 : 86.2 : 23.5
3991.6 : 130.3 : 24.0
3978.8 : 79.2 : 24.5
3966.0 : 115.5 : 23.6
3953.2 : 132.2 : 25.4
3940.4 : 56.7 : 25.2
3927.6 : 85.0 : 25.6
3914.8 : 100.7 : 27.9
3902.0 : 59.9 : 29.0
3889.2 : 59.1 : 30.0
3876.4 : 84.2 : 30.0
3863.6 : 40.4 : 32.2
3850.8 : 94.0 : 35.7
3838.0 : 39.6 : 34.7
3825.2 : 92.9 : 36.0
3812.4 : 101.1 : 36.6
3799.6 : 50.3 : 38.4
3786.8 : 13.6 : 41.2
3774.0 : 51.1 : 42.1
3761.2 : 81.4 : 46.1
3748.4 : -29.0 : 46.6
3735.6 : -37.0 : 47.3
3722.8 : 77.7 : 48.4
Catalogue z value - 0.21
